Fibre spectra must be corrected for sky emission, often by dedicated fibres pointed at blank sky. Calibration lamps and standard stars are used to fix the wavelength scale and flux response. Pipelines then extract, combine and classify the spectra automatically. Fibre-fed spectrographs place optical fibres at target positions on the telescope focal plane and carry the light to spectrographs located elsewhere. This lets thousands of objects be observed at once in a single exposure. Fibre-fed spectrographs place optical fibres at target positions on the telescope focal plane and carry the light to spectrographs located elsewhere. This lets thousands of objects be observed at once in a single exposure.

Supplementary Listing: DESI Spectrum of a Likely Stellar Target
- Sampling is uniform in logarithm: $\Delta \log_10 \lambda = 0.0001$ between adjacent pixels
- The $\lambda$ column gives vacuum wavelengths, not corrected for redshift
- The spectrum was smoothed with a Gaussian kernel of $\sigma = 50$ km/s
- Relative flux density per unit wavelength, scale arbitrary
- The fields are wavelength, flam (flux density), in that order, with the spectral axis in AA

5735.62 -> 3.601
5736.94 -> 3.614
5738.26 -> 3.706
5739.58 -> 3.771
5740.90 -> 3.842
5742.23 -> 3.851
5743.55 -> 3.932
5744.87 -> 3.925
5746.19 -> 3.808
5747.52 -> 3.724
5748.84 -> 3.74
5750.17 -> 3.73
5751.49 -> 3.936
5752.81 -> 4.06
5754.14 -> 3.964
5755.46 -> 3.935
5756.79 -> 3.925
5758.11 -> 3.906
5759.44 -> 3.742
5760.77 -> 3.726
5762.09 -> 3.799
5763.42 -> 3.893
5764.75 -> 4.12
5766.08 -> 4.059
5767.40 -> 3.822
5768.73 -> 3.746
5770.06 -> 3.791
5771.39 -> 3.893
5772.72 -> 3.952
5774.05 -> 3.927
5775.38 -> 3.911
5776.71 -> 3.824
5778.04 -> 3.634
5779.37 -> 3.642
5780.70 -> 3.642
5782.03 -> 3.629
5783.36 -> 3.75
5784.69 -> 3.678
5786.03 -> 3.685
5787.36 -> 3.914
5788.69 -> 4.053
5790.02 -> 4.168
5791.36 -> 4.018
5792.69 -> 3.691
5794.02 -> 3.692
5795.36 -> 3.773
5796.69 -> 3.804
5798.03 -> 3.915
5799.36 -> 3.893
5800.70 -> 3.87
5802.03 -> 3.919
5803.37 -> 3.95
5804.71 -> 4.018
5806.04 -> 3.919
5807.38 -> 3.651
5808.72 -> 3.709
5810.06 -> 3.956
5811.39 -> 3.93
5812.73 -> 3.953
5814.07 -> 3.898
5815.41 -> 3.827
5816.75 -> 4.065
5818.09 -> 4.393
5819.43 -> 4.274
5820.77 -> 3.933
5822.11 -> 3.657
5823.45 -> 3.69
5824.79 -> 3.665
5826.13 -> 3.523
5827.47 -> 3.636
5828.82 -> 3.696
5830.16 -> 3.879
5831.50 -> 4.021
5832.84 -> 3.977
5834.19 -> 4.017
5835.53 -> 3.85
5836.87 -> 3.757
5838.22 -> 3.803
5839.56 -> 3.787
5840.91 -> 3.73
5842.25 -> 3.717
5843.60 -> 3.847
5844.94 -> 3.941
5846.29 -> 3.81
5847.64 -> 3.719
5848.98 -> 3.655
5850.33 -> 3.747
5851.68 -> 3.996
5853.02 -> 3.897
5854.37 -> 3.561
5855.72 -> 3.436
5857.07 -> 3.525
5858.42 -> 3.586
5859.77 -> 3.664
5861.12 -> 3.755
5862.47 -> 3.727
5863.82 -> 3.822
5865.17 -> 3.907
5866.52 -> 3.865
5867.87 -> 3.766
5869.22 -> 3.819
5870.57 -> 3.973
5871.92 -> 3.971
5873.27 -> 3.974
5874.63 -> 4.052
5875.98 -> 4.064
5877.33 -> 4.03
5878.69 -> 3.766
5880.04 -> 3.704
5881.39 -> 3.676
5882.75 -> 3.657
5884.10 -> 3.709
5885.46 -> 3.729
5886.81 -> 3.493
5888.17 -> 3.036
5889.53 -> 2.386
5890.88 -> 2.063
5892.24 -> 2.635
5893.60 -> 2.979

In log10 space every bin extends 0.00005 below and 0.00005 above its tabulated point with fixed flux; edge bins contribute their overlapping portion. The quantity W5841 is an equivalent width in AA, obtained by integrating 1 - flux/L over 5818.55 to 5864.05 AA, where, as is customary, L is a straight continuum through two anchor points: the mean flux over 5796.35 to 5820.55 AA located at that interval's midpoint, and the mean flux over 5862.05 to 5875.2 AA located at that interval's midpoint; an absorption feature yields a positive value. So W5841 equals 1.6 AA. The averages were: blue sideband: 3.94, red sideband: 3.89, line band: 3.78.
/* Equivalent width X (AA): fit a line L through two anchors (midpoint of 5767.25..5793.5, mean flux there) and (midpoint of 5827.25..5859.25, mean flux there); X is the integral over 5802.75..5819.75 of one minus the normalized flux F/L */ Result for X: -0.7 AA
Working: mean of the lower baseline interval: 3.82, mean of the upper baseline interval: 3.78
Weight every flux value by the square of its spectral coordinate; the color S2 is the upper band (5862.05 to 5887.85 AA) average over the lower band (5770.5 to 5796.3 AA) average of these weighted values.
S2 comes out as 1.0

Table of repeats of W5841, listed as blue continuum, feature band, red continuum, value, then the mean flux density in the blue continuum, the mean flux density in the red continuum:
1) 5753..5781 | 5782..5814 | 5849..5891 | -0.50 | 3.86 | 3.68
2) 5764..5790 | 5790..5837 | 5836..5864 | -1.12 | 3.83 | 3.74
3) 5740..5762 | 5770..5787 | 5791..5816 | 0.40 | 3.86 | 3.86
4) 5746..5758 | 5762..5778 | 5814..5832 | -0.07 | 3.87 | 3.87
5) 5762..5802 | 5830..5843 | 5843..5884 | -0.14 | 3.84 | 3.8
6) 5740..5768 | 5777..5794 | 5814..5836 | 0.40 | 3.88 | 3.88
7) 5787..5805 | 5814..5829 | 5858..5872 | 0.03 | 3.9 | 3.8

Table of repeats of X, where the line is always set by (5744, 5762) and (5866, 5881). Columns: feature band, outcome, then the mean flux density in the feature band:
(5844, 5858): 0.6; 3.73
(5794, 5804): 0.0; 3.86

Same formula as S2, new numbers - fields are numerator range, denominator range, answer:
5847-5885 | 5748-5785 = 1.02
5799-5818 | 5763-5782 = 1.03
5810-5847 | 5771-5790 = 1.03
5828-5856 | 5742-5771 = 1.01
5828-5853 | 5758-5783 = 1.03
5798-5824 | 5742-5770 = 1.03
